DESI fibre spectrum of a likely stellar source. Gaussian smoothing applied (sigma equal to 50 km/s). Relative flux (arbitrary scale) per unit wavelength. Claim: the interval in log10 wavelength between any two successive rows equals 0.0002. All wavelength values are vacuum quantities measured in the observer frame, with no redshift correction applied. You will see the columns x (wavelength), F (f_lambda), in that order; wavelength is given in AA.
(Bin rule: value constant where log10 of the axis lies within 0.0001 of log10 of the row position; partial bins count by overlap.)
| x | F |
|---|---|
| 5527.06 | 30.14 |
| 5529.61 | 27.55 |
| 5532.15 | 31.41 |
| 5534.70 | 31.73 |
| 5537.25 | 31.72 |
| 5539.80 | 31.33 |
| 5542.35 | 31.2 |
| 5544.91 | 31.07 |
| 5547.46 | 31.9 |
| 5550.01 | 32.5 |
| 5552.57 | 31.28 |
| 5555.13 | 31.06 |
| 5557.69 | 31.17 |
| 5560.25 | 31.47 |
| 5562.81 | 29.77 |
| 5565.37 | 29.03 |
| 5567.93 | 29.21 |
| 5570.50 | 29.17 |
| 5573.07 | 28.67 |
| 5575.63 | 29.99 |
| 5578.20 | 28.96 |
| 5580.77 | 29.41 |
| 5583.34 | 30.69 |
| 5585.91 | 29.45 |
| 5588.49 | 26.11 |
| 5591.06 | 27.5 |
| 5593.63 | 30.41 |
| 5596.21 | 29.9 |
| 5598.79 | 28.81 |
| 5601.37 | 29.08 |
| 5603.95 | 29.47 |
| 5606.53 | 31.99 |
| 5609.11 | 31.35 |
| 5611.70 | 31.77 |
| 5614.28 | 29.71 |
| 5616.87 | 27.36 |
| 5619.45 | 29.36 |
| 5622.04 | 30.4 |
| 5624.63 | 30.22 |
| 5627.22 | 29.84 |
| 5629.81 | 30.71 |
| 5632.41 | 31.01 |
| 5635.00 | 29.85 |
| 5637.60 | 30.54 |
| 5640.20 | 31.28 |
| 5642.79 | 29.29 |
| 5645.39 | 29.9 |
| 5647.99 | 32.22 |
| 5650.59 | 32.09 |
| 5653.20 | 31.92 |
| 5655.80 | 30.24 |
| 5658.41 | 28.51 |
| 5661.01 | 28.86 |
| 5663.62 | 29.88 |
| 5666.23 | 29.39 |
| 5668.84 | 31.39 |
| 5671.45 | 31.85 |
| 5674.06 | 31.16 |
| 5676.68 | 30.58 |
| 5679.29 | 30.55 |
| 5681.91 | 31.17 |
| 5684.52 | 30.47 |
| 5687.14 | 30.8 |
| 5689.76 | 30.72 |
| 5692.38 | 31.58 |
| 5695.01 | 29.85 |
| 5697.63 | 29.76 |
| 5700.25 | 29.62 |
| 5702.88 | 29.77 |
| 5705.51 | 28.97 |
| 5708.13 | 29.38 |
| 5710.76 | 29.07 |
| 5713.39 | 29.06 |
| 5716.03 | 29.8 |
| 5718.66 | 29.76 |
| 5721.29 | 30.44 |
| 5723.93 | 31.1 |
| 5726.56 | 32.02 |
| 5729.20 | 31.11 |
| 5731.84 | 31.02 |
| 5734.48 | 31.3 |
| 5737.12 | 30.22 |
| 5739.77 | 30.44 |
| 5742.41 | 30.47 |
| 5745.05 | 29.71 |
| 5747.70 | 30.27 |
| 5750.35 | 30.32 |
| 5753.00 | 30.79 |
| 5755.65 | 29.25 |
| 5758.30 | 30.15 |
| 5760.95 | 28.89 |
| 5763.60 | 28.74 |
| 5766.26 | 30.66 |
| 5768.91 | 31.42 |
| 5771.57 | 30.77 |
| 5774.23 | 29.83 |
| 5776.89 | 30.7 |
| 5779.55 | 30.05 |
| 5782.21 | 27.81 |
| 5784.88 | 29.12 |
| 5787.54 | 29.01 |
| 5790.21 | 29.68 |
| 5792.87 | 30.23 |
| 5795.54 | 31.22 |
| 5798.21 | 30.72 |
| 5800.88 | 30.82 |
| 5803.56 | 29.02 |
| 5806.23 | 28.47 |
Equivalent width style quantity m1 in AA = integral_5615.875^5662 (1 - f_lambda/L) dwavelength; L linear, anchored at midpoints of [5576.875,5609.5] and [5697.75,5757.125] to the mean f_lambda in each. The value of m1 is -0.86 AA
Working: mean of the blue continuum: 29.4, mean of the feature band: 30.2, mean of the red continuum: 30.2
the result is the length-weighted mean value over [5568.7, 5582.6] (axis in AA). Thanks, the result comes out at 29.3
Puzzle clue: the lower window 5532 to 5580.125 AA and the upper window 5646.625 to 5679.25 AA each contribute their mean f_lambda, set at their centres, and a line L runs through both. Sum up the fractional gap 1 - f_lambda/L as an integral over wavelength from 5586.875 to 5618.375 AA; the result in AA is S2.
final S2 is 1.2 AA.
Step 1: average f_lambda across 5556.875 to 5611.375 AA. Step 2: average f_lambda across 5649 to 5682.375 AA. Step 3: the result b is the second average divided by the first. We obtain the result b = 1.0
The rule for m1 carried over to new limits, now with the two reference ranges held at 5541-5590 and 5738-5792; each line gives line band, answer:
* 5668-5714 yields -0.53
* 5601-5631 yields -0.08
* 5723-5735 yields -0.55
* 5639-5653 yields -0.47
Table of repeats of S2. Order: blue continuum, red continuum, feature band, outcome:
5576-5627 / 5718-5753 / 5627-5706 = -0.96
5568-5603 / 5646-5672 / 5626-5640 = -0.19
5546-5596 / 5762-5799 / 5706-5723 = 0.20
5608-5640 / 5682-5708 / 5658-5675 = -0.01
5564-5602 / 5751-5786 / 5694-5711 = 0.05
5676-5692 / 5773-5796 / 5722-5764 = -0.36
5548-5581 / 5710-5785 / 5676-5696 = -0.37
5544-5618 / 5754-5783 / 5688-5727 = -0.15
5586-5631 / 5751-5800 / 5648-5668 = -0.37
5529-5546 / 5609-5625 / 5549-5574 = 0.27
